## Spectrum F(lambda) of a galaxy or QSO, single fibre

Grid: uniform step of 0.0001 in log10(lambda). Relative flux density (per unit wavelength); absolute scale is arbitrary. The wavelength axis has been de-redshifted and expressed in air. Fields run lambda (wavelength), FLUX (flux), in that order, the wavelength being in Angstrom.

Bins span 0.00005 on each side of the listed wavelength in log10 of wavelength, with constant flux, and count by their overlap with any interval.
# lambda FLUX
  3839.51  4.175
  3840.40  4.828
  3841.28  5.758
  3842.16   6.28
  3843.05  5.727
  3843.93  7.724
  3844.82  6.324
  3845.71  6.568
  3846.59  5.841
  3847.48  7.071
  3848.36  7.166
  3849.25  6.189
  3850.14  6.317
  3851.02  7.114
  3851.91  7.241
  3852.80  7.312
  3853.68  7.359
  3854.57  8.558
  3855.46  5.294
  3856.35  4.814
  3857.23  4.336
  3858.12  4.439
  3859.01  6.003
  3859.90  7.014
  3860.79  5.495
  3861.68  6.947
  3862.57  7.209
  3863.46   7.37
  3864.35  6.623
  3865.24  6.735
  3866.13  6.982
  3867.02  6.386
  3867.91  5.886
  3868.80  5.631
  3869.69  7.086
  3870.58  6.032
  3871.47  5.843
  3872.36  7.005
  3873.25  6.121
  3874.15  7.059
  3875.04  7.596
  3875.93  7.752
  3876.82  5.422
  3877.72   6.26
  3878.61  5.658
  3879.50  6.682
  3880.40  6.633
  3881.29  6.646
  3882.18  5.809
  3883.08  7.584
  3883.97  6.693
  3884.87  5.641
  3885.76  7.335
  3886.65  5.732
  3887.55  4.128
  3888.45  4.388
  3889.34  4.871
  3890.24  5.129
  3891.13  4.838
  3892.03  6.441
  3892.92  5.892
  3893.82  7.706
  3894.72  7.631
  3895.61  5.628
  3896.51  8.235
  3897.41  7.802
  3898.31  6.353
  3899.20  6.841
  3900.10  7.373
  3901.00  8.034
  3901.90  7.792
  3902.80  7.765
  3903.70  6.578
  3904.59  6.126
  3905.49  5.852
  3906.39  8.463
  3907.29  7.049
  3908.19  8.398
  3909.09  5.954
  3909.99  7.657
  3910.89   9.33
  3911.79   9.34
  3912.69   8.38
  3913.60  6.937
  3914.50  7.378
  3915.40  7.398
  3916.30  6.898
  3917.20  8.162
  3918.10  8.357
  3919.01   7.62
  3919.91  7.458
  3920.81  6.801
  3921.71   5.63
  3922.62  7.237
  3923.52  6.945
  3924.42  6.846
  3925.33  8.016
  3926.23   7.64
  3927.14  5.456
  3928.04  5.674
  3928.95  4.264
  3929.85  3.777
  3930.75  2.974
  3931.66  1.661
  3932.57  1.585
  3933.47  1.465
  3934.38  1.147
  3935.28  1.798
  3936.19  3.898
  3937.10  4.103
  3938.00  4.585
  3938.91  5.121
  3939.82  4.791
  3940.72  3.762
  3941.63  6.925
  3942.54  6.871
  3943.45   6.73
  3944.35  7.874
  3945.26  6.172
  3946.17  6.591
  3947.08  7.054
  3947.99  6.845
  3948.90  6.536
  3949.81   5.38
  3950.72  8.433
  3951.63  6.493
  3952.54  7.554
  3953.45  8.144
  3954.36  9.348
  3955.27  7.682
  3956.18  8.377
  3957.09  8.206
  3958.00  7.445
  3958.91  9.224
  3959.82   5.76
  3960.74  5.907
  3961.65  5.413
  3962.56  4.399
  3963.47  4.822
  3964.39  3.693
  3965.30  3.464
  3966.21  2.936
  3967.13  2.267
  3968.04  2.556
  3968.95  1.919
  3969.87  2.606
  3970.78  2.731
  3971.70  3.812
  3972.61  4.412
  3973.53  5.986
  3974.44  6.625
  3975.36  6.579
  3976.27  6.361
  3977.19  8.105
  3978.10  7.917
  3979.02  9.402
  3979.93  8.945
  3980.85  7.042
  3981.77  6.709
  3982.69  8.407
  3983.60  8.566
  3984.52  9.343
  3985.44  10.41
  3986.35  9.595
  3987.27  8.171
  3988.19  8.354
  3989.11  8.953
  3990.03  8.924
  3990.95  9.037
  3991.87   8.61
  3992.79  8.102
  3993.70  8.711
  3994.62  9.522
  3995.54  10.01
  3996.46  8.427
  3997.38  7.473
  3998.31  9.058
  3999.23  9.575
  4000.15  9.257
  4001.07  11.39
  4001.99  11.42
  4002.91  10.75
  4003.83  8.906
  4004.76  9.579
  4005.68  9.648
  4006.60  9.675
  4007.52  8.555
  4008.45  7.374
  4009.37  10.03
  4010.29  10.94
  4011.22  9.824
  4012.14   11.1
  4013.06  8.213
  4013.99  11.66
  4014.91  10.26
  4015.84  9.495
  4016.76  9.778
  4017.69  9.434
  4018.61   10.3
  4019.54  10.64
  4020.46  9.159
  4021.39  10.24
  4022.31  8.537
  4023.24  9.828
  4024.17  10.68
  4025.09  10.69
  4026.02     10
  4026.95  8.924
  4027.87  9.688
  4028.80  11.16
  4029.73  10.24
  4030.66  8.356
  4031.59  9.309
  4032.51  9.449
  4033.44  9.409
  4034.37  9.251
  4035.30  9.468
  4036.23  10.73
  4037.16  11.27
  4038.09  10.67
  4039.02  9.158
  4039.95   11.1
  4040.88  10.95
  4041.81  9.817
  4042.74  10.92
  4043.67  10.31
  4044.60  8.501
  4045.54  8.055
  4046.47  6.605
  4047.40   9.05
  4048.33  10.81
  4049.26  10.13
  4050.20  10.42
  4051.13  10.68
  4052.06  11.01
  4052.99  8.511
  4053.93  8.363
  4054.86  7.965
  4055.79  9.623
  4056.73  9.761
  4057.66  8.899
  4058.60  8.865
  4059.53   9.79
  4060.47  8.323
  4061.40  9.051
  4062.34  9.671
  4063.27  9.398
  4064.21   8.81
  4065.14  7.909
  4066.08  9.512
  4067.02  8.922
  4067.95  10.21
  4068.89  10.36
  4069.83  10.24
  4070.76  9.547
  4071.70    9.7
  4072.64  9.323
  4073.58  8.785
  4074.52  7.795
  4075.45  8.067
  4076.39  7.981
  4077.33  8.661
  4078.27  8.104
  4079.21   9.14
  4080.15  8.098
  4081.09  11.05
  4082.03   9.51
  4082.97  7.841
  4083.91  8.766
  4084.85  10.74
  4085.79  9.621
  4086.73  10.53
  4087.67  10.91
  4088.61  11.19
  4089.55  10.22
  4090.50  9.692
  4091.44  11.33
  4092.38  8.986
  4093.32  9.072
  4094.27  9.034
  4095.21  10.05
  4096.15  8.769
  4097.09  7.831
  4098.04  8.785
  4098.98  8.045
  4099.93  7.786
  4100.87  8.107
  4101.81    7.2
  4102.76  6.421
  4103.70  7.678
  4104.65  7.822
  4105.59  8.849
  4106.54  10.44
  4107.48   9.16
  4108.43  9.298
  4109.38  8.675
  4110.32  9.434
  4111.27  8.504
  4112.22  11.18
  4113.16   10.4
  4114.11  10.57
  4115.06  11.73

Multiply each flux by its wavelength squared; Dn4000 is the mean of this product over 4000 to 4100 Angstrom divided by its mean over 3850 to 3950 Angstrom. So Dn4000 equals 1.6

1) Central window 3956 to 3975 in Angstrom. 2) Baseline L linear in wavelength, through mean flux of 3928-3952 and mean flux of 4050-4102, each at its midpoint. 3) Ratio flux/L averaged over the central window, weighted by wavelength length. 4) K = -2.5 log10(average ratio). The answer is 0.17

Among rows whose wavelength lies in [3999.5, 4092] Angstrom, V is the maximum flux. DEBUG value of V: 11.66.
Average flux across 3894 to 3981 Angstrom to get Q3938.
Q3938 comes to 6.18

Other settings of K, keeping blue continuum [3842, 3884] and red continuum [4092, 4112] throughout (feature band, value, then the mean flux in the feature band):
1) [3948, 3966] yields 0.11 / 6.6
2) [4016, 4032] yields -0.23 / 9.82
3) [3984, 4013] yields -0.21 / 9.36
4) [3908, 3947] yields 0.19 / 5.94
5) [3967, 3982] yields 0.32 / 5.58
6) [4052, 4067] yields -0.10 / 9.03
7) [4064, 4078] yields -0.09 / 9.05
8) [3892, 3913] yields -0.08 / 7.37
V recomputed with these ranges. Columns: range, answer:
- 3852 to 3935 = 9.34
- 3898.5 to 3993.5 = 10.41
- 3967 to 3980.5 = 9.402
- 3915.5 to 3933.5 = 8.357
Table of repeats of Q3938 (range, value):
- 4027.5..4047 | 9.73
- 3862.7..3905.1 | 6.51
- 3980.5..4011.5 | 9.13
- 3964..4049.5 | 8.66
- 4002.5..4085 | 9.52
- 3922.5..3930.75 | 5.99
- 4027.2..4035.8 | 9.58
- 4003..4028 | 9.76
